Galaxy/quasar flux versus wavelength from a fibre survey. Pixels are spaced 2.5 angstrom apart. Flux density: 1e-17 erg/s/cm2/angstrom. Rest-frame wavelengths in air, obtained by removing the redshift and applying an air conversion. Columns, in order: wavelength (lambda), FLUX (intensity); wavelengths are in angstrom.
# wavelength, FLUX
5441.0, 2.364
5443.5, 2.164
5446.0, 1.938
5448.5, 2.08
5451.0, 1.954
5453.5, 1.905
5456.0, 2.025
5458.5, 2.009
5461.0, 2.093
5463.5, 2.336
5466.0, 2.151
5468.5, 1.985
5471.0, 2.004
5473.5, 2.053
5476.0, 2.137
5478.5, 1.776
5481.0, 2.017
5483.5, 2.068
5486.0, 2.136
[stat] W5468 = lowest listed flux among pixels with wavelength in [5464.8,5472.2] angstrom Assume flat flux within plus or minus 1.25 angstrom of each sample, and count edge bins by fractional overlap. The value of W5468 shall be 1.985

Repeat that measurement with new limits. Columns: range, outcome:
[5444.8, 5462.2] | 1.905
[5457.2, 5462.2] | 2.009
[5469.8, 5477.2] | 2.004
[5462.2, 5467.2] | 2.151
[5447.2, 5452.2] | 1.954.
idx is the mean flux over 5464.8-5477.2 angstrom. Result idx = 2.07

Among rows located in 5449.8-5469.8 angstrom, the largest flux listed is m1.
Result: 2.336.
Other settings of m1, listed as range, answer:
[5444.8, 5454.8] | 2.08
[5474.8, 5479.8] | 2.137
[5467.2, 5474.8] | 2.053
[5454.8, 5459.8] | 2.025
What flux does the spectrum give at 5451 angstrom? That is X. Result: 1.954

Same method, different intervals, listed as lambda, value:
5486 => 2.136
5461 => 2.093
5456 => 2.025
